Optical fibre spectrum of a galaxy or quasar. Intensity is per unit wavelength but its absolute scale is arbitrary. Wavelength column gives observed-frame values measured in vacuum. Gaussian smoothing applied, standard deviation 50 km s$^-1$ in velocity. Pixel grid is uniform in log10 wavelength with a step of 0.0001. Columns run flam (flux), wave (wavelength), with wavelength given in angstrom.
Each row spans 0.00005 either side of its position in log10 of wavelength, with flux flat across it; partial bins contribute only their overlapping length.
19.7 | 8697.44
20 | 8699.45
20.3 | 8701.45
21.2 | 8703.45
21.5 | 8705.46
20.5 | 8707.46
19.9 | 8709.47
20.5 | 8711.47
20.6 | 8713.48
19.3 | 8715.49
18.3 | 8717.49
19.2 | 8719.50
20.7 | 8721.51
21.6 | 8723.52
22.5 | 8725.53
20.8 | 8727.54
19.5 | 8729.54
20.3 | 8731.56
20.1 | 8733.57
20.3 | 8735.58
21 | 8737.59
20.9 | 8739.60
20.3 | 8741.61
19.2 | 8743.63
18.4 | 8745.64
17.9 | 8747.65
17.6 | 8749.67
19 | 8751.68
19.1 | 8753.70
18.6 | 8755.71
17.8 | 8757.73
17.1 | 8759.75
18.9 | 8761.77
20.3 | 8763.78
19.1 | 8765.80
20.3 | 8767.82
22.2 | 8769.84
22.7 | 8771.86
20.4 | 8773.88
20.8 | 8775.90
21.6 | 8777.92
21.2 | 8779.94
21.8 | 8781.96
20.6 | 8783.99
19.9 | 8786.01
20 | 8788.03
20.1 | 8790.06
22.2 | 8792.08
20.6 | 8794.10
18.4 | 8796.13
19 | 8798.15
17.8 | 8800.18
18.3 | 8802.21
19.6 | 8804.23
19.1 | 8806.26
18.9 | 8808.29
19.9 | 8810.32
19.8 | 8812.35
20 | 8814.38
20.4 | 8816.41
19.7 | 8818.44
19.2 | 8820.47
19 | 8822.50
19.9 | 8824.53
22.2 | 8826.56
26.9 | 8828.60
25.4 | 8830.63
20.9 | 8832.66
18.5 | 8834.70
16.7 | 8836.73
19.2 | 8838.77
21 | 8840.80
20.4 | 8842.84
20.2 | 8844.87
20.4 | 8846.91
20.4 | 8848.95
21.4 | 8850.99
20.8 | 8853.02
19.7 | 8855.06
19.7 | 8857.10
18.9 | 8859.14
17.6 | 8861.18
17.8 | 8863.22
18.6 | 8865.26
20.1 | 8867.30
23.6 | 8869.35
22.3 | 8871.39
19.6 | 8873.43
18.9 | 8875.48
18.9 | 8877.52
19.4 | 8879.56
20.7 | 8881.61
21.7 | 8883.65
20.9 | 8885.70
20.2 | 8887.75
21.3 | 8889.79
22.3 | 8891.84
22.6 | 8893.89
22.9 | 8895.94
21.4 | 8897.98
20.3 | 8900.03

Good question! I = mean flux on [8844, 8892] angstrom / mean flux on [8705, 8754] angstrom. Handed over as 1.0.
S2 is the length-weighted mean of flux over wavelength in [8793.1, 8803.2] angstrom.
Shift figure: 18.8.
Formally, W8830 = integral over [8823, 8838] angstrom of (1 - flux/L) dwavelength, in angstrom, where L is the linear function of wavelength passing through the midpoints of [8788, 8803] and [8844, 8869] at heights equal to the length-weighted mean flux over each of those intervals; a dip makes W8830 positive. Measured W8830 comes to -1.3 angstrom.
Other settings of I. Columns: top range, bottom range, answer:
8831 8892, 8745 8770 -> 1.07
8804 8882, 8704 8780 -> 1.01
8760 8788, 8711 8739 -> 1.01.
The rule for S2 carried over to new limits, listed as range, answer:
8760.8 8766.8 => 19.5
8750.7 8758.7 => 18.6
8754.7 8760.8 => 17.8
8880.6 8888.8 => 20.9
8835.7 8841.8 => 19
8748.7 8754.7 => 18.6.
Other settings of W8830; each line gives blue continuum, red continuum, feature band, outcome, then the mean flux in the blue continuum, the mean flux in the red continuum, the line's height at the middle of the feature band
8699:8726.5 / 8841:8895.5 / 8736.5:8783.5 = 1.3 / 20.4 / 20.4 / 20.4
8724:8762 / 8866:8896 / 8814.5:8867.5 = 0.8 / 19.5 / 20.9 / 20.5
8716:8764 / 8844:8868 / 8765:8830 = -2.7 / 19.5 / 19.6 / 19.6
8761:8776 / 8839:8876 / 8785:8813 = 1.2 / 20.6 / 20.1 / 20.4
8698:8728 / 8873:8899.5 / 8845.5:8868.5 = 1.3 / 20.4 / 20.9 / 20.8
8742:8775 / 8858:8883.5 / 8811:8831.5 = -1.7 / 19.3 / 19.8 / 19.6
